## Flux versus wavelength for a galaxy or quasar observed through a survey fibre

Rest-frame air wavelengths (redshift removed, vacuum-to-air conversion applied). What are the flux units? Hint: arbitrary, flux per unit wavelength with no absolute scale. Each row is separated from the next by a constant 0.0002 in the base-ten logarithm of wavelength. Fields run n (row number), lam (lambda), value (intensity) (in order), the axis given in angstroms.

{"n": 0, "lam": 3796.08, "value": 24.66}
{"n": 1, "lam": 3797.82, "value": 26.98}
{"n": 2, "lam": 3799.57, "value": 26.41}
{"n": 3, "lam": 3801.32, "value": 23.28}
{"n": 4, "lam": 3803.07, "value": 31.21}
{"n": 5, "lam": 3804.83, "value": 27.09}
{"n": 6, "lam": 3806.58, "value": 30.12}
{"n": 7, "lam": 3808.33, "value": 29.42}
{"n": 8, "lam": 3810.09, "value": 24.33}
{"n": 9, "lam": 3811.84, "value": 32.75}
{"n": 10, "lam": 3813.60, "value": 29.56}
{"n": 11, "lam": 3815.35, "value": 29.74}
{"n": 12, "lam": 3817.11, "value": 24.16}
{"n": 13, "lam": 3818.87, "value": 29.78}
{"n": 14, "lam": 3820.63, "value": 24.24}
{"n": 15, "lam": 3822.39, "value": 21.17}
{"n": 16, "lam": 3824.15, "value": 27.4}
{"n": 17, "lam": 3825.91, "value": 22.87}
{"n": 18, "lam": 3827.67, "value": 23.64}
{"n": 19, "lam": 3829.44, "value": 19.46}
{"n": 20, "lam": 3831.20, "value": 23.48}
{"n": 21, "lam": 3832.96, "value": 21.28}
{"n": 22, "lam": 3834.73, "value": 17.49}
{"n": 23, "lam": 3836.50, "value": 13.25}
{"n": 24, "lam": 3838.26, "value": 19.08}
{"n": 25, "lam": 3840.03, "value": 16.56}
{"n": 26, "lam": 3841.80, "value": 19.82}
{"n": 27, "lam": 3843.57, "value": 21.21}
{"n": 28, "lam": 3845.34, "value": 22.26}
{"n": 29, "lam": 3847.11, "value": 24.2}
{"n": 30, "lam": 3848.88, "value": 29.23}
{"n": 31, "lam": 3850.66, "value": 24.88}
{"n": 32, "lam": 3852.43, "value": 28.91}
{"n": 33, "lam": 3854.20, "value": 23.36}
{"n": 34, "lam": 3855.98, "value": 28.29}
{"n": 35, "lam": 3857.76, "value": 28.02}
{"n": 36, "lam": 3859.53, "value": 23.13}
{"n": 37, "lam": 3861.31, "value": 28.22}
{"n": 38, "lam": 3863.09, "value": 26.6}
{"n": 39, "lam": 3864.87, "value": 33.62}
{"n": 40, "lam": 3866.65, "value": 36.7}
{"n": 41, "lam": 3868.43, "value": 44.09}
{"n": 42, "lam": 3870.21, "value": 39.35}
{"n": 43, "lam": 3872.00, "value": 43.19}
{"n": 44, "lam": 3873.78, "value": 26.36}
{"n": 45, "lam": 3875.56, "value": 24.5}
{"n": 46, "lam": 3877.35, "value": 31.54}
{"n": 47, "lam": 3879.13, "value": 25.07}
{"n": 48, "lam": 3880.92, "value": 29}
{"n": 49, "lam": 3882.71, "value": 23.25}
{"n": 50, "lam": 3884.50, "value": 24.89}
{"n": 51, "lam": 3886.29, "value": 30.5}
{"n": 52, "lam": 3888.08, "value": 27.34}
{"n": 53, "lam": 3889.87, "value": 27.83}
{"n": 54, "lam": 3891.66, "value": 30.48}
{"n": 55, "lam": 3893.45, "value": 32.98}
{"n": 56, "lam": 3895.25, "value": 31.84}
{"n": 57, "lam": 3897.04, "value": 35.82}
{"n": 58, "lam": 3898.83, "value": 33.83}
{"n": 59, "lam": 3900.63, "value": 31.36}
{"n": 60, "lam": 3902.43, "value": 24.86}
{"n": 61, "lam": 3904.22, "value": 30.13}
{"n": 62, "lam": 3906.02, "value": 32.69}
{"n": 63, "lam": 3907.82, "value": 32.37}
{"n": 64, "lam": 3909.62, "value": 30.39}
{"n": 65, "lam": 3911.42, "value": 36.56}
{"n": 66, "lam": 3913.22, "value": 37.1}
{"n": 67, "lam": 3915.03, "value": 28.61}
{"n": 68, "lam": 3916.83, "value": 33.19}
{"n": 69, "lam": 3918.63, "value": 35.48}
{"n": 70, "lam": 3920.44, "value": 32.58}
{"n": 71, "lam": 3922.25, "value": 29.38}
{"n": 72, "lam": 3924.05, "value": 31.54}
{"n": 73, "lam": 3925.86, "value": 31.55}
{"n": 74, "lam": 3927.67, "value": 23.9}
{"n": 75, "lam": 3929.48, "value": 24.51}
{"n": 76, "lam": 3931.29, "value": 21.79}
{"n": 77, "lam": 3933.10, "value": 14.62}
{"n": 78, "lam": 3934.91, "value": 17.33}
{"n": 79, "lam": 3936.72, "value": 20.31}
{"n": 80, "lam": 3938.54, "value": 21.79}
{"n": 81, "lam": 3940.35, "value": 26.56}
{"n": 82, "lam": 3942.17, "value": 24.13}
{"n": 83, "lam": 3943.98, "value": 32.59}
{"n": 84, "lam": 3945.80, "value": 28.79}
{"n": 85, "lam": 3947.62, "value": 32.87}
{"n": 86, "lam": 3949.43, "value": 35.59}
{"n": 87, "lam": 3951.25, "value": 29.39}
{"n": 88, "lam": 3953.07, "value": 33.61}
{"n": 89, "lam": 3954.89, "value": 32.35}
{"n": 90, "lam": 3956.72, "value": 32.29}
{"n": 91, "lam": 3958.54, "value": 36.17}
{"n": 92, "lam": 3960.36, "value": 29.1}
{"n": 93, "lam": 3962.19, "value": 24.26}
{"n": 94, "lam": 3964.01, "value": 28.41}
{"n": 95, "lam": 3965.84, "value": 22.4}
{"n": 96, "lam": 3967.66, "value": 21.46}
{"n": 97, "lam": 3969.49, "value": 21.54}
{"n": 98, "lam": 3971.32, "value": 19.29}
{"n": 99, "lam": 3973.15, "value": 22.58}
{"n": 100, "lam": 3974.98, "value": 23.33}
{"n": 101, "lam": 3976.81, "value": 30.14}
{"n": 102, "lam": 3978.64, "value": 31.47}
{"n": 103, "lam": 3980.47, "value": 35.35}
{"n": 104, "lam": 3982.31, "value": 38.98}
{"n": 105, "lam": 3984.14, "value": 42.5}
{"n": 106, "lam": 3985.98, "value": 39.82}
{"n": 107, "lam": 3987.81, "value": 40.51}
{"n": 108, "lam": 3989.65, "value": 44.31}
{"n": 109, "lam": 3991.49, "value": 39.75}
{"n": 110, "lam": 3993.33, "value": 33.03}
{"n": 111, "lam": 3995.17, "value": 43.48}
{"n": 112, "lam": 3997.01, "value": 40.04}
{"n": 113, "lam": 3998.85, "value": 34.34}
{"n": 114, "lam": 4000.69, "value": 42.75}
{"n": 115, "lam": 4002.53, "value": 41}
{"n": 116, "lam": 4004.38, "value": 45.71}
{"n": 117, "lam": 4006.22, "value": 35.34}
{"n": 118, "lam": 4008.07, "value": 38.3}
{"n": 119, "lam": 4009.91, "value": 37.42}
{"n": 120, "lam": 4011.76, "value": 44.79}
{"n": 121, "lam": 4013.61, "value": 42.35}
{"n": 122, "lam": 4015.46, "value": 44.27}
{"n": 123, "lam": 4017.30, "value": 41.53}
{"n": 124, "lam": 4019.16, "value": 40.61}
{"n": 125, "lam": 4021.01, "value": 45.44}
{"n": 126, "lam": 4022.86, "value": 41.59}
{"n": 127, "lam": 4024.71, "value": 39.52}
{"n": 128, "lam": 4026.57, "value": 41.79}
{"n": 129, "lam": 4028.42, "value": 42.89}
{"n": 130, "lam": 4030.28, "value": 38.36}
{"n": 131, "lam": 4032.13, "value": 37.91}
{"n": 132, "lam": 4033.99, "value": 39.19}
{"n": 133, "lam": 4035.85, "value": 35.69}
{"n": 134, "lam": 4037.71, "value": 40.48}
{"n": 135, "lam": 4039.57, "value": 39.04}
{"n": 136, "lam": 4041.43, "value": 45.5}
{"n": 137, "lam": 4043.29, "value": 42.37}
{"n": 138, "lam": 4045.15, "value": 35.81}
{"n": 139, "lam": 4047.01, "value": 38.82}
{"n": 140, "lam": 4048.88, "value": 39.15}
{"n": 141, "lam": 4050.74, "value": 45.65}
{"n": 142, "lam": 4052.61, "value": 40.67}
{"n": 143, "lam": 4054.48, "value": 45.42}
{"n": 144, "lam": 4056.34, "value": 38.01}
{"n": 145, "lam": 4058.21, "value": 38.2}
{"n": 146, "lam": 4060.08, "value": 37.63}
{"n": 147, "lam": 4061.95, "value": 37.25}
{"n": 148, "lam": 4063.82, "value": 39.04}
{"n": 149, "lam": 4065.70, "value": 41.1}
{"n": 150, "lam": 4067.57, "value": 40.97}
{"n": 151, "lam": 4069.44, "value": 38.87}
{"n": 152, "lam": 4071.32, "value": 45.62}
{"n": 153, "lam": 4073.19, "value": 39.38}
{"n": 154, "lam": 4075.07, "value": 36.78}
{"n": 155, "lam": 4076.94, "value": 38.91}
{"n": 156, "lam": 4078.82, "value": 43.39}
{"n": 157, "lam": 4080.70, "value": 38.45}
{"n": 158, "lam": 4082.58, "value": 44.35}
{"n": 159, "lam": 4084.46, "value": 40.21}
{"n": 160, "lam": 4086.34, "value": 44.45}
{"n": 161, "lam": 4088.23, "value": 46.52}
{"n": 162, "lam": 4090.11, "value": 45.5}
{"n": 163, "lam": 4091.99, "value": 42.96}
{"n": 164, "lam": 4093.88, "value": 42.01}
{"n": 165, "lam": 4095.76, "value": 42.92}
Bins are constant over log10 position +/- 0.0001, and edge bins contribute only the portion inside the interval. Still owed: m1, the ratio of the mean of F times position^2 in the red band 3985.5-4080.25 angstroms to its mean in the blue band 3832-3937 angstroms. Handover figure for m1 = 1.55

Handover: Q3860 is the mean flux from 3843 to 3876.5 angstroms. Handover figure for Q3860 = 29.4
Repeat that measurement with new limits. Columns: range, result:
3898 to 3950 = 28.8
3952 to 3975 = 26.8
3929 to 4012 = 31.6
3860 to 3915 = 31.3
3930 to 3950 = 25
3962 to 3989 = 29.8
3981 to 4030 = 40.8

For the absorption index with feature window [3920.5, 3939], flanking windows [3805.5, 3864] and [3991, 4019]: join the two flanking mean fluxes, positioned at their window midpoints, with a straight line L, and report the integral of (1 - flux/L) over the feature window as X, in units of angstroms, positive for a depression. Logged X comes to 5.1 angstroms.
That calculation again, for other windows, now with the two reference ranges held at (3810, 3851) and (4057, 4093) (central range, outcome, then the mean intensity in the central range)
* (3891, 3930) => -3.2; 31.5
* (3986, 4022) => -4.9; 40.8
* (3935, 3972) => 5.4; 27.5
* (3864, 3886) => -4.4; 31.7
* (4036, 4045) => -0.5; 40.8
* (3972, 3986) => 0.7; 32.4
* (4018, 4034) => -1.5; 40.9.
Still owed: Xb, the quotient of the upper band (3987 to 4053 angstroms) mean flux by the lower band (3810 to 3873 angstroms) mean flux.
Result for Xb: 1.5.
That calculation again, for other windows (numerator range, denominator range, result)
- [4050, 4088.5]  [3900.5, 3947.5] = 1.45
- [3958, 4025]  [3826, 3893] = 1.35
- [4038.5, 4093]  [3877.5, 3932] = 1.36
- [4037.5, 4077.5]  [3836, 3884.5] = 1.48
